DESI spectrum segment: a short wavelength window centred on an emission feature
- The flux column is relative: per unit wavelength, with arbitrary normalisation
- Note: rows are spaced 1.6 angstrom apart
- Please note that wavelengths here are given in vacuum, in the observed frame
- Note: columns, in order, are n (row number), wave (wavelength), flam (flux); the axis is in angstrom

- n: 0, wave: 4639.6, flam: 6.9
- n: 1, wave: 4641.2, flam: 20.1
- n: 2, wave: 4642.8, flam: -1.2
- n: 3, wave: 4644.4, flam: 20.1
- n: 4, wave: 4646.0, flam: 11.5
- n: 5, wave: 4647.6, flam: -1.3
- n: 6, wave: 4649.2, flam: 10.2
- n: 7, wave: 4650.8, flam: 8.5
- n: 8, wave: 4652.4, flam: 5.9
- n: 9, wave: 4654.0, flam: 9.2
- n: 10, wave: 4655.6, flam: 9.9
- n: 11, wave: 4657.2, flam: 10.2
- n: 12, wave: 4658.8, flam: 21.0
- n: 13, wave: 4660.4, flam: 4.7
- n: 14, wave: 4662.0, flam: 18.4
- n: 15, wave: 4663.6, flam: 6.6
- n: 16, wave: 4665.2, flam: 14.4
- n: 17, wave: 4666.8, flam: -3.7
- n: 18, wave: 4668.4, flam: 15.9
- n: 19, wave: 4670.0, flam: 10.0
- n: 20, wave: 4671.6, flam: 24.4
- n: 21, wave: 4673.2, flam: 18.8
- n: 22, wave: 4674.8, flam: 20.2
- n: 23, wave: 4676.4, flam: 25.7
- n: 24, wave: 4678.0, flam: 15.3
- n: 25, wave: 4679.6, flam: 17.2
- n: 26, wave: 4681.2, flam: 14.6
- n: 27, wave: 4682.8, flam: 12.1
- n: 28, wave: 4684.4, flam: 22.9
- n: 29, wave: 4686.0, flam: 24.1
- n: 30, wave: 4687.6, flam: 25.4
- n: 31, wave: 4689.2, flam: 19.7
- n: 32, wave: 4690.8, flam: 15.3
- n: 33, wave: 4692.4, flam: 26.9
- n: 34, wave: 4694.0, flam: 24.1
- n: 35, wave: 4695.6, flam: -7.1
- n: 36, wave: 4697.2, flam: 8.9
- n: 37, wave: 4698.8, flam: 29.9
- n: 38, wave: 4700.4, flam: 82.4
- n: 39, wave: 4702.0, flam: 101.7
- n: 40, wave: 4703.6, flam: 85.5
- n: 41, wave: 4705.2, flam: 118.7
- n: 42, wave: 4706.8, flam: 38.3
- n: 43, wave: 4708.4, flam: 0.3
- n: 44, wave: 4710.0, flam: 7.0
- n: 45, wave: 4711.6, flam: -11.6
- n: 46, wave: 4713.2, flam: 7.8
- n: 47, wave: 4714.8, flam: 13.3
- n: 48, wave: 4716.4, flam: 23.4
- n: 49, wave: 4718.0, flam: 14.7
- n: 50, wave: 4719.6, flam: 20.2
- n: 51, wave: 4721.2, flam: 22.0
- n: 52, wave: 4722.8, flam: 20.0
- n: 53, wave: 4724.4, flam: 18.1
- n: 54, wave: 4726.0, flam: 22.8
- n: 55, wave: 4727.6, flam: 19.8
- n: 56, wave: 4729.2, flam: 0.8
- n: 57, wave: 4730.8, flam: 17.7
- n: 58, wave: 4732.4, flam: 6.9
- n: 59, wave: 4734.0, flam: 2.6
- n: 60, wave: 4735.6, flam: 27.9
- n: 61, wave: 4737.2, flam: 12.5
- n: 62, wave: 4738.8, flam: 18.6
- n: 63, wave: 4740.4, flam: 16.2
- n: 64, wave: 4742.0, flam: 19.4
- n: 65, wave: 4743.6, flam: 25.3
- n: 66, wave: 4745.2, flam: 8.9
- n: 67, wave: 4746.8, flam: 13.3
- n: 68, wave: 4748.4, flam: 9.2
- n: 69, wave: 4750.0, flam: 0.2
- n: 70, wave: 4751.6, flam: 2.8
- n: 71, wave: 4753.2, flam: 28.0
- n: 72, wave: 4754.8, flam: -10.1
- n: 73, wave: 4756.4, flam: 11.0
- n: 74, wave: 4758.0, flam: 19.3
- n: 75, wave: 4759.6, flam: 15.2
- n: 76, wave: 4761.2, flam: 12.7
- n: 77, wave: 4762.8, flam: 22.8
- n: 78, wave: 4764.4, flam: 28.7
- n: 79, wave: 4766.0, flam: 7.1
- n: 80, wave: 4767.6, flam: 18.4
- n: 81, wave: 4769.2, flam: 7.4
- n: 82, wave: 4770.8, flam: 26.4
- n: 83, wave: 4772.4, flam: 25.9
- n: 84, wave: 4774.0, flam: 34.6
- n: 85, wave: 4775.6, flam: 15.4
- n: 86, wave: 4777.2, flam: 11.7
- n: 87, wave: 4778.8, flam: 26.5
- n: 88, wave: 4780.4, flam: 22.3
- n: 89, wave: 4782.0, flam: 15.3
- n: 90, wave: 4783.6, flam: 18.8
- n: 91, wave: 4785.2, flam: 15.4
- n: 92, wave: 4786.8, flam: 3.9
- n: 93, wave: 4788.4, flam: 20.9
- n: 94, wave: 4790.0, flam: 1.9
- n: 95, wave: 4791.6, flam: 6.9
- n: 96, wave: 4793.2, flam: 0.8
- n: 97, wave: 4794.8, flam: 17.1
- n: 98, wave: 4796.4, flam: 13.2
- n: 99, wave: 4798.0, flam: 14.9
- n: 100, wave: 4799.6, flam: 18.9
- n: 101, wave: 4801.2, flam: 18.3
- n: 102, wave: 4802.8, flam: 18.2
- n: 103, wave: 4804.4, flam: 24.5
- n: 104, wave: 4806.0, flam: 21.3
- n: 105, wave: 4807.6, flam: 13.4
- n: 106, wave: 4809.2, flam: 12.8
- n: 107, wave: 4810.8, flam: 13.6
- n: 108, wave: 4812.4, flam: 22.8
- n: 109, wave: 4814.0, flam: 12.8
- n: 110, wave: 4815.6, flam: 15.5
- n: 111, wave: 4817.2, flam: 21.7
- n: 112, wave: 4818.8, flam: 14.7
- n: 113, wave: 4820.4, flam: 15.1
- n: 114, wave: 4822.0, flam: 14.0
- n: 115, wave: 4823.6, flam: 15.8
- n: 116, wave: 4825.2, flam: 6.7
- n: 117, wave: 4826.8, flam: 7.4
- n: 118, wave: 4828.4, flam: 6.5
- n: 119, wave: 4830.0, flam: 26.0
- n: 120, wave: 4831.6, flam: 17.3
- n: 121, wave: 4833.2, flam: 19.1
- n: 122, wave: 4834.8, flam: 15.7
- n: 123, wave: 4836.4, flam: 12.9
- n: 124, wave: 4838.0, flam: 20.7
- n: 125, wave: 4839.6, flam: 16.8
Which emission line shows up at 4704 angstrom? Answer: [O II]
